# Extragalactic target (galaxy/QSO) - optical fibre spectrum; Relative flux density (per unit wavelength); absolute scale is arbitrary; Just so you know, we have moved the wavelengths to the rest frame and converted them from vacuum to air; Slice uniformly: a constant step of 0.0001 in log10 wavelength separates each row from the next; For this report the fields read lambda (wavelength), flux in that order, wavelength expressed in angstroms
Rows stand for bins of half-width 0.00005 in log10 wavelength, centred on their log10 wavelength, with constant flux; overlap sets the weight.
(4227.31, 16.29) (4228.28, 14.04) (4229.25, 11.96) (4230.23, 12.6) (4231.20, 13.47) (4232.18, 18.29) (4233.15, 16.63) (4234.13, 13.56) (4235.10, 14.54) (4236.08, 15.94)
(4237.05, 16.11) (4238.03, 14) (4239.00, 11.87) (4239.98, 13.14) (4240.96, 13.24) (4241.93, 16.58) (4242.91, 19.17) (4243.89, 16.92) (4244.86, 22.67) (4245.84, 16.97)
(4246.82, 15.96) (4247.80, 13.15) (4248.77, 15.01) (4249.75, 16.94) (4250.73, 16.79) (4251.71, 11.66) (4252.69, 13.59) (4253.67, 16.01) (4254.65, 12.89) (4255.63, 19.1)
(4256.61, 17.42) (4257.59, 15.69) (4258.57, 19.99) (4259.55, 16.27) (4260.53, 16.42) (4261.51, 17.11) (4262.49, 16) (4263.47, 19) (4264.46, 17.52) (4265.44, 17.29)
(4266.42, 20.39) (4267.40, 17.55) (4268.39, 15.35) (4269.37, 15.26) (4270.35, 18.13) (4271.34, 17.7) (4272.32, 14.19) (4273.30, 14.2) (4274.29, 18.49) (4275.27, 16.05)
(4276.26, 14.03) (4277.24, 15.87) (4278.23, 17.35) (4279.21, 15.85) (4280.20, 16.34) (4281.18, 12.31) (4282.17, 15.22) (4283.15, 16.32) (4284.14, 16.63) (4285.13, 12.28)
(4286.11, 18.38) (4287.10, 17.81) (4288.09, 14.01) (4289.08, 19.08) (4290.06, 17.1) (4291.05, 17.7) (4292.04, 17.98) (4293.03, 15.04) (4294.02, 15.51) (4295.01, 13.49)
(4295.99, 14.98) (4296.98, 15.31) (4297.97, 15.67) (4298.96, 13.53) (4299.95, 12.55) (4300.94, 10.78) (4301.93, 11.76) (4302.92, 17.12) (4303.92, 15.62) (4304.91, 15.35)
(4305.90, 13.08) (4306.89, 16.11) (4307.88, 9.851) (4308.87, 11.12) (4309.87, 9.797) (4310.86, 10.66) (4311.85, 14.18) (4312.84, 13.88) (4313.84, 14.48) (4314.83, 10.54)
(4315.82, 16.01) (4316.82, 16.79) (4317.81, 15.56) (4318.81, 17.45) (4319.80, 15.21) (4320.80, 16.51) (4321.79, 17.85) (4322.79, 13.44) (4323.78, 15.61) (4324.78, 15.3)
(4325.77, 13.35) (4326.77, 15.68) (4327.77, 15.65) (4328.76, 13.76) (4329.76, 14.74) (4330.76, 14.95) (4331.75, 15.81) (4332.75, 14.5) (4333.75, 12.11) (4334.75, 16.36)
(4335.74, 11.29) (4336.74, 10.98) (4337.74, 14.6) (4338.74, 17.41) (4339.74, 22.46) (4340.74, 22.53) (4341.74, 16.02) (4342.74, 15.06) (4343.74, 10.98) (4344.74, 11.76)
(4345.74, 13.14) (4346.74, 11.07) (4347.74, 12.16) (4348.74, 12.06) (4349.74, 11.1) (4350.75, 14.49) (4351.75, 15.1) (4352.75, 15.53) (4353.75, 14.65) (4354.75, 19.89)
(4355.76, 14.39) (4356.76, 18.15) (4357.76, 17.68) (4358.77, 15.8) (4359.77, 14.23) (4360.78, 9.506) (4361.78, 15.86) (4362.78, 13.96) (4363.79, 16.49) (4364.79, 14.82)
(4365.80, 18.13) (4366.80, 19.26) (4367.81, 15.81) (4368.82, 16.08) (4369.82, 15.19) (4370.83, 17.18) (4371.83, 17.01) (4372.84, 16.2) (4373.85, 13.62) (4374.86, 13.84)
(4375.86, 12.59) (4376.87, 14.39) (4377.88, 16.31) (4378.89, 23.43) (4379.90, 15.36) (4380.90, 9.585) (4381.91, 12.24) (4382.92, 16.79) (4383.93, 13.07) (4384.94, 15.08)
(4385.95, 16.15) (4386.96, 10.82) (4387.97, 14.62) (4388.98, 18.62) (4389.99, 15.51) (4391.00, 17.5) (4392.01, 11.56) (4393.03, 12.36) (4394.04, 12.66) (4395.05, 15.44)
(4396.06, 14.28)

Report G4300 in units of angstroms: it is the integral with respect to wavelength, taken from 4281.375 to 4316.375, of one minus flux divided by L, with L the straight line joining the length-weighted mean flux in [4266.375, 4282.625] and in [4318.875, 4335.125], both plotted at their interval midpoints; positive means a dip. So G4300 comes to 2.4 angstroms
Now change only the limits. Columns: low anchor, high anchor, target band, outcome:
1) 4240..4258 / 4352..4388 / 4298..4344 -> 3.17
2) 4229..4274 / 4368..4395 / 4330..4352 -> 1.31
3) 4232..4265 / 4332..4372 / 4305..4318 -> 1.87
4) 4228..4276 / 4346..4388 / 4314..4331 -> 0.20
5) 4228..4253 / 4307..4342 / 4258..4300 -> -3.48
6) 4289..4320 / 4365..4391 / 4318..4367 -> -0.27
